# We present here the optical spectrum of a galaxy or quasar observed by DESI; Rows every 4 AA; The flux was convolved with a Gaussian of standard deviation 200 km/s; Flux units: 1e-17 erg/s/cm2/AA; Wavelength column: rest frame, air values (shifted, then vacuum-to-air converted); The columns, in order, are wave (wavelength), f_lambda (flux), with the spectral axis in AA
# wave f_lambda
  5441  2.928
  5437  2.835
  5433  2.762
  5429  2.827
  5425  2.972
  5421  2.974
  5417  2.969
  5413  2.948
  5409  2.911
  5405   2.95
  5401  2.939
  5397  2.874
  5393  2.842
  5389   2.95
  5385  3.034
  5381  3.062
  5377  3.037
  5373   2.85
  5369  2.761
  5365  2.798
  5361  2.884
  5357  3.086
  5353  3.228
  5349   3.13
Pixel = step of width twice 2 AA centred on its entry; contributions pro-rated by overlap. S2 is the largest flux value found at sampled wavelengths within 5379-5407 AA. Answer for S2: 3.062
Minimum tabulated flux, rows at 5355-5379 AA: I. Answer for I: 2.761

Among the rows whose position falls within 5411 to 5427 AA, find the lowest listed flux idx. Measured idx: 2.948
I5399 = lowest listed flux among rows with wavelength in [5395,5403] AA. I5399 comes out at 2.874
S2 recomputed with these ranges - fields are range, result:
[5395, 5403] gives 2.939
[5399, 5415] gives 2.95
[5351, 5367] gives 3.228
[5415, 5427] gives 2.974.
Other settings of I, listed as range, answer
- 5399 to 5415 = 2.911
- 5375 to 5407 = 2.842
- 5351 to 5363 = 2.884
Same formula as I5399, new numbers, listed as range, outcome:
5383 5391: 2.95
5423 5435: 2.762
